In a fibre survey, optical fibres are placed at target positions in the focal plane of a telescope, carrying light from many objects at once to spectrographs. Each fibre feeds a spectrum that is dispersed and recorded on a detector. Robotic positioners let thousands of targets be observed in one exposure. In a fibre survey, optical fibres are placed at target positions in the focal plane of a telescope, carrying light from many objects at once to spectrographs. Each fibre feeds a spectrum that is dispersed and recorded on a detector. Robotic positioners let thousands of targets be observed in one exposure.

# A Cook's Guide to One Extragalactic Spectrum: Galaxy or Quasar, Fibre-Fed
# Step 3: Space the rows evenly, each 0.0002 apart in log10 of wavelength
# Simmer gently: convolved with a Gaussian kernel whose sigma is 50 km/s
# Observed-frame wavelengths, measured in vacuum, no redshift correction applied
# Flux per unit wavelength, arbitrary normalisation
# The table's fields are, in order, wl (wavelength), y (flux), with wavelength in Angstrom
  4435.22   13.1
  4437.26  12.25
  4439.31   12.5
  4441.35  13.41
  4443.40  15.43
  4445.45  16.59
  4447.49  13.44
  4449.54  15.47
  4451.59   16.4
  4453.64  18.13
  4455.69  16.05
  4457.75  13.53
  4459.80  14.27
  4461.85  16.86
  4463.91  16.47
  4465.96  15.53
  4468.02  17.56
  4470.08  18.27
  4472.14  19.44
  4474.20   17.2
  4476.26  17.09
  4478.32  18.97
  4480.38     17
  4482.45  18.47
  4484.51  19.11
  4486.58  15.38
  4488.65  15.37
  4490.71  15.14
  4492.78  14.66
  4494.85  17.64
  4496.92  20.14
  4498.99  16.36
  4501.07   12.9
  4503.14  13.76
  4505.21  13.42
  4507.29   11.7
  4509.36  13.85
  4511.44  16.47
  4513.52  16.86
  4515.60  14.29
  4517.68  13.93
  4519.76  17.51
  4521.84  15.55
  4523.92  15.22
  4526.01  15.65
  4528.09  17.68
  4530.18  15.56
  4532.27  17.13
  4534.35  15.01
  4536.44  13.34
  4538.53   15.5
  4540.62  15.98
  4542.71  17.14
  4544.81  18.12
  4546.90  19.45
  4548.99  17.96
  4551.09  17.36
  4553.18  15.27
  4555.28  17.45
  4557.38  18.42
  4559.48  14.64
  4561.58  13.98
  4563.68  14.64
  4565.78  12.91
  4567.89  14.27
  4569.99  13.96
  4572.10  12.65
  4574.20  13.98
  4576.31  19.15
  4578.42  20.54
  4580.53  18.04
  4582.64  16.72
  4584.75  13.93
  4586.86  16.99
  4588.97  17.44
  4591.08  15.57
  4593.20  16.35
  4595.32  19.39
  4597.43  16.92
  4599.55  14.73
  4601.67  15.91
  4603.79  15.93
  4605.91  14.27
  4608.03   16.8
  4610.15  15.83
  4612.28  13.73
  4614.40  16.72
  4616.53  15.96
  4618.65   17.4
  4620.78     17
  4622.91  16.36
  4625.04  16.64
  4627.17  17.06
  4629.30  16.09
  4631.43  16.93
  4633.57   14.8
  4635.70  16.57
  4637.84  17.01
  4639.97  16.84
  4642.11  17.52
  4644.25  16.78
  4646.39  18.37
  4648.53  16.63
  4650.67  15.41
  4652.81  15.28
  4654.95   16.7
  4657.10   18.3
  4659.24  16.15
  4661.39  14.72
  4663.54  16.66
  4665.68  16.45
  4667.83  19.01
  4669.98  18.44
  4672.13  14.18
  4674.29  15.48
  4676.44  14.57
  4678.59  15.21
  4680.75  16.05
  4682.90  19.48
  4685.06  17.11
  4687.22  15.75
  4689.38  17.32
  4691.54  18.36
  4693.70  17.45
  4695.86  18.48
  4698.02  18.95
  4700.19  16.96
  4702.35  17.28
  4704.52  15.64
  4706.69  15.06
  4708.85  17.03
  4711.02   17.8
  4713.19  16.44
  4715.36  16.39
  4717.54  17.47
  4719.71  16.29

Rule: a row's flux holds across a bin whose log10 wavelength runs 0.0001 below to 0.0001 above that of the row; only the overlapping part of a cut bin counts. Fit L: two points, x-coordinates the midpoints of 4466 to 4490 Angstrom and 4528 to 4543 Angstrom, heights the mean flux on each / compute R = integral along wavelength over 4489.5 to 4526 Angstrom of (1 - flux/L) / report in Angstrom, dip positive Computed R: 2.90 Angstrom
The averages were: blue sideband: 17.5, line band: 15.3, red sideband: 15.7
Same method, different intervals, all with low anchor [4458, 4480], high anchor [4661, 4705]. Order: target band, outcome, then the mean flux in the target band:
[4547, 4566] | 0.92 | 16.2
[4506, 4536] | 2.83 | 15.4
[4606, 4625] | 0.88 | 16.1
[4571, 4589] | 0.43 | 16.6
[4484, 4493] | 0.62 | 15.9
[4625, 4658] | 0.47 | 16.7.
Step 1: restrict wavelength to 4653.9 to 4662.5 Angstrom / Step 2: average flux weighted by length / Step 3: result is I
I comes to 16.5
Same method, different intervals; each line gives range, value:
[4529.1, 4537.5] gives 15.3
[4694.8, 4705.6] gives 17.5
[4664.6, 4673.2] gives 17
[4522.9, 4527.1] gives 15.5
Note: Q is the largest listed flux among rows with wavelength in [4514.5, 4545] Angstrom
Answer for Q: 18.12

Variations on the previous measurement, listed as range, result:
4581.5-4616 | 19.39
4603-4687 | 19.48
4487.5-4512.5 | 20.14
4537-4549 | 19.45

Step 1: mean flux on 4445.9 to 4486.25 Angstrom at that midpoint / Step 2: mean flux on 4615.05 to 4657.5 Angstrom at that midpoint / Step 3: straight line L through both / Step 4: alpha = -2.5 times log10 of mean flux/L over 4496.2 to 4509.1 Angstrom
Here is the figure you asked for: 0.15 mag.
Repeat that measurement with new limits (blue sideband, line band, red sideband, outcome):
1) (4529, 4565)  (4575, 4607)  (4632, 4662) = -0.02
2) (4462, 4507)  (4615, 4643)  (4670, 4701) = 0.01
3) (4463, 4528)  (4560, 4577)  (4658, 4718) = 0.15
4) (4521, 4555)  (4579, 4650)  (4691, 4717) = 0.02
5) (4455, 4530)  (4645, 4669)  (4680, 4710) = 0.02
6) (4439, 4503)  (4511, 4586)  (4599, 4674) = 0.02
